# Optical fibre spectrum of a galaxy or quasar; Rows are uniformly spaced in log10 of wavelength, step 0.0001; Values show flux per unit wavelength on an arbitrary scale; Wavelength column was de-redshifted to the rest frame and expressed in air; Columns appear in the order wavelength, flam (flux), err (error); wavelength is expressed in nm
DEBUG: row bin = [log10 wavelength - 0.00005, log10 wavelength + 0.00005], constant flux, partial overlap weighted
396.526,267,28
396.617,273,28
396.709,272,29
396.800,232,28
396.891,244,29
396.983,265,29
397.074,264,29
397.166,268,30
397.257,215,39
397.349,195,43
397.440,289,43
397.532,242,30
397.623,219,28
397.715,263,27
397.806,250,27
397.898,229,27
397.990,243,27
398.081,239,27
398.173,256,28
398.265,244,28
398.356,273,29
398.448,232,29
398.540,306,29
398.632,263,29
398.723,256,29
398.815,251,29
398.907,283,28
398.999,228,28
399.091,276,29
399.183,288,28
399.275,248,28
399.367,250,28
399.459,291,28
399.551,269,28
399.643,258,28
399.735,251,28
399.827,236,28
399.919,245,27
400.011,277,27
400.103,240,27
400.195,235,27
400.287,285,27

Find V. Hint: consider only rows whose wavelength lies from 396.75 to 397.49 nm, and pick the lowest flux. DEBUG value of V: 195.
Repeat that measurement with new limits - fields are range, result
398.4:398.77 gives 232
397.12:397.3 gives 215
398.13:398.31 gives 244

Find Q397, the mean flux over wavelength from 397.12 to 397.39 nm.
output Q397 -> 226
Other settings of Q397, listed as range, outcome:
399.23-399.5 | 262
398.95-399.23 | 264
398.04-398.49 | 249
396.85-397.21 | 260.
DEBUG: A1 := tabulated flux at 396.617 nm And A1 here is 273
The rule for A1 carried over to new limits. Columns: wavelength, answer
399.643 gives 258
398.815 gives 251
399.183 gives 288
